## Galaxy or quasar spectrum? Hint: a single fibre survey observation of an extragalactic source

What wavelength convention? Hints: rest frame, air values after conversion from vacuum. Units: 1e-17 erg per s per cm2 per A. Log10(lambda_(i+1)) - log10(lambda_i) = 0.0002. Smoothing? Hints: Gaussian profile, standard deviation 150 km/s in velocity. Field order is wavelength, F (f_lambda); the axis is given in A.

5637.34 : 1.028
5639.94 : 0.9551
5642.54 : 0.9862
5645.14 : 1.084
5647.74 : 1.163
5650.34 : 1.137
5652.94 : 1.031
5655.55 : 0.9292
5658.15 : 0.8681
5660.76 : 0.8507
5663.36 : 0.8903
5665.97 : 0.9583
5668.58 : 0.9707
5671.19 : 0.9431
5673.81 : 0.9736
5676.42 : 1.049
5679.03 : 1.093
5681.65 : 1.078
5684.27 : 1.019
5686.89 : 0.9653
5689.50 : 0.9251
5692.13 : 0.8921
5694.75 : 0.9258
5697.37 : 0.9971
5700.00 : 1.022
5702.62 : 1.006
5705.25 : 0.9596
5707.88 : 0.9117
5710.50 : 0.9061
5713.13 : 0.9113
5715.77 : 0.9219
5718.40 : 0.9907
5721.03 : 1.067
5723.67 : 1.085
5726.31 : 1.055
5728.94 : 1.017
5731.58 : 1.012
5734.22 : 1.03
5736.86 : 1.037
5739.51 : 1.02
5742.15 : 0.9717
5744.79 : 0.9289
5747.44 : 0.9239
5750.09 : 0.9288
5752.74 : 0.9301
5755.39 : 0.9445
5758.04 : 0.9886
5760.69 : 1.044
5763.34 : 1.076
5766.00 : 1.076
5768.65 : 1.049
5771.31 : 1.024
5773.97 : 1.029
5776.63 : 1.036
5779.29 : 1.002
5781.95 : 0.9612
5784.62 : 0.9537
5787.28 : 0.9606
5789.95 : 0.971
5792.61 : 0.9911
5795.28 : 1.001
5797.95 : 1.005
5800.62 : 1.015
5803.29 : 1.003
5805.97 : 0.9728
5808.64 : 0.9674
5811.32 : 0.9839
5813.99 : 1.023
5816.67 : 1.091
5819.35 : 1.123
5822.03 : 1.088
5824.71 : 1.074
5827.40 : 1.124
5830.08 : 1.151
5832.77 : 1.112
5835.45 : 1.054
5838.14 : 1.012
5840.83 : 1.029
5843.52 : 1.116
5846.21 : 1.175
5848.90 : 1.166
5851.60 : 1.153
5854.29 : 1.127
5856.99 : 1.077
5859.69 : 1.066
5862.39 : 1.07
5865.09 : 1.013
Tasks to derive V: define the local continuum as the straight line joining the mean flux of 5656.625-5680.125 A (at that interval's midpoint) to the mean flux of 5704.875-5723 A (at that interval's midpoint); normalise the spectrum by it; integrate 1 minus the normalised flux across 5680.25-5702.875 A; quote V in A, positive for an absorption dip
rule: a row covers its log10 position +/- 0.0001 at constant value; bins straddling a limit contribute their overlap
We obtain -0.6 A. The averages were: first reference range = 0.954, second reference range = 0.957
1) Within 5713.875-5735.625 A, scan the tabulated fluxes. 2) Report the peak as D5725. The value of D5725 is 1.085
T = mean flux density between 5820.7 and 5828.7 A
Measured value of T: 1.09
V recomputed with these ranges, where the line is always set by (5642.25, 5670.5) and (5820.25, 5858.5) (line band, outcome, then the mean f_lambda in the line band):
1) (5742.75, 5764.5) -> 1.7 A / 0.97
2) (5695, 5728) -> 1.2 A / 0.985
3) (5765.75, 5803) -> 2.3 A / 1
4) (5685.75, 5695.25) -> 0.8 A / 0.927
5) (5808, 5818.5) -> 0.6 A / 1.02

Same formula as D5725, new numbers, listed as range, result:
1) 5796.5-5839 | 1.151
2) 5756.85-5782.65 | 1.076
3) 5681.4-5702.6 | 1.078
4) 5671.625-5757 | 1.093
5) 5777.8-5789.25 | 1.002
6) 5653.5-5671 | 0.9707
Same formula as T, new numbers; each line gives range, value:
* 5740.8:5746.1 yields 0.952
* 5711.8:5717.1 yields 0.916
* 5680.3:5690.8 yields 0.997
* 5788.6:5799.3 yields 0.992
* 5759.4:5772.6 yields 1.05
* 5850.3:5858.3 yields 1.12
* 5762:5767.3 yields 1.08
